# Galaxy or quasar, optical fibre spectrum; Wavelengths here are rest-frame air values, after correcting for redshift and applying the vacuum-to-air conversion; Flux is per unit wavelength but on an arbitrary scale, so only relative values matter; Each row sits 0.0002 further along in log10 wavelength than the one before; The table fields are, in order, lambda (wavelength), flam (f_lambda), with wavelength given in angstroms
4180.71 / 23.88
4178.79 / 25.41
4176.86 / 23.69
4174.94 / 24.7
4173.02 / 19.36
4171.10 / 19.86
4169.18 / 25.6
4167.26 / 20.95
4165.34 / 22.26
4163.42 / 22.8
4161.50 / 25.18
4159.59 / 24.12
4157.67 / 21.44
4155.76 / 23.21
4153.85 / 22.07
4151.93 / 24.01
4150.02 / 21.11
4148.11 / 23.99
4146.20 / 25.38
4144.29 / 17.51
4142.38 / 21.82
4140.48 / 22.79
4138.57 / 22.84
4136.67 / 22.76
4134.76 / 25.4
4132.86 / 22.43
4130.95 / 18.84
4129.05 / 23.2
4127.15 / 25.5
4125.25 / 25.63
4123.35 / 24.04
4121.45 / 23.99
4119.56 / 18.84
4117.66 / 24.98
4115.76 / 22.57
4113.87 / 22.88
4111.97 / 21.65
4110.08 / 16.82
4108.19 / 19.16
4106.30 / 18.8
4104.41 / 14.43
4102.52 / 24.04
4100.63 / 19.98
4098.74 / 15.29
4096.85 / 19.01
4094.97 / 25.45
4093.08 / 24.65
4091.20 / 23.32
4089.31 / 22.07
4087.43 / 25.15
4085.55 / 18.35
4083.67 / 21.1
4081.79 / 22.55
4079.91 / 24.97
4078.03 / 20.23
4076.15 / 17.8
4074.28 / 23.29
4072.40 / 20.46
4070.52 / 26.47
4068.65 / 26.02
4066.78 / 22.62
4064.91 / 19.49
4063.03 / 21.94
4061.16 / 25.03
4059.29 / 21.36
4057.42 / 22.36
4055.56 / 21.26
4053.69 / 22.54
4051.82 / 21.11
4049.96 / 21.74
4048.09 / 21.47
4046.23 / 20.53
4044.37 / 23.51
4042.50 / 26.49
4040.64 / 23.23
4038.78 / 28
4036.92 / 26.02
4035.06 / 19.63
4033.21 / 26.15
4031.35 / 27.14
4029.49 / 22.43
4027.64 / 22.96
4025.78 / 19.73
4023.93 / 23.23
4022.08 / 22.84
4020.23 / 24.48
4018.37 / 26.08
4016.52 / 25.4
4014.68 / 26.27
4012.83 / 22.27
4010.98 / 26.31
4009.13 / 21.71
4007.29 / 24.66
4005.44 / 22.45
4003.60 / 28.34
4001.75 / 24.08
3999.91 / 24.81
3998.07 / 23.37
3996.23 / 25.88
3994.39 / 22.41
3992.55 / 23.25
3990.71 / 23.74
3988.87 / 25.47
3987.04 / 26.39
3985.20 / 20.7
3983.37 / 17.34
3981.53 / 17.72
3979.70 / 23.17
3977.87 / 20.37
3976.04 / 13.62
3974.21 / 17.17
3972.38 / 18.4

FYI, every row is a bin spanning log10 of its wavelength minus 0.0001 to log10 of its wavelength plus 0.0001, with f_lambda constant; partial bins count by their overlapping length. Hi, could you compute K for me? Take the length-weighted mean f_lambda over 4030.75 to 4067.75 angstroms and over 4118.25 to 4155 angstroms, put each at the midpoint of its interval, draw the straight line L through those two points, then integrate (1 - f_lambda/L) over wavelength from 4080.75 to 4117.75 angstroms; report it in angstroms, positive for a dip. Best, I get 3.0 angstroms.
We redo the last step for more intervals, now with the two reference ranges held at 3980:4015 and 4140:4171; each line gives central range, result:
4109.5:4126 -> 0.30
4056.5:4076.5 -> 0.48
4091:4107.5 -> 1.84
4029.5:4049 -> -0.72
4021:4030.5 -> 0.42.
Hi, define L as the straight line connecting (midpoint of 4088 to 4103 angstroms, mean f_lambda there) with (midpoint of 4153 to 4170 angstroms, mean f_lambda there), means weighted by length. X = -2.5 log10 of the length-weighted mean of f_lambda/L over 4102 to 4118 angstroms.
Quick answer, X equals 0.09 mag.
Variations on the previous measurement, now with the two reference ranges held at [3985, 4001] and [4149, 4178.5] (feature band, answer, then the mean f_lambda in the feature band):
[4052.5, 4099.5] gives 0.06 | 22.1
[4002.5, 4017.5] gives -0.03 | 24.7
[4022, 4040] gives 0.00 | 23.9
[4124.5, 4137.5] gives -0.02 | 23.4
